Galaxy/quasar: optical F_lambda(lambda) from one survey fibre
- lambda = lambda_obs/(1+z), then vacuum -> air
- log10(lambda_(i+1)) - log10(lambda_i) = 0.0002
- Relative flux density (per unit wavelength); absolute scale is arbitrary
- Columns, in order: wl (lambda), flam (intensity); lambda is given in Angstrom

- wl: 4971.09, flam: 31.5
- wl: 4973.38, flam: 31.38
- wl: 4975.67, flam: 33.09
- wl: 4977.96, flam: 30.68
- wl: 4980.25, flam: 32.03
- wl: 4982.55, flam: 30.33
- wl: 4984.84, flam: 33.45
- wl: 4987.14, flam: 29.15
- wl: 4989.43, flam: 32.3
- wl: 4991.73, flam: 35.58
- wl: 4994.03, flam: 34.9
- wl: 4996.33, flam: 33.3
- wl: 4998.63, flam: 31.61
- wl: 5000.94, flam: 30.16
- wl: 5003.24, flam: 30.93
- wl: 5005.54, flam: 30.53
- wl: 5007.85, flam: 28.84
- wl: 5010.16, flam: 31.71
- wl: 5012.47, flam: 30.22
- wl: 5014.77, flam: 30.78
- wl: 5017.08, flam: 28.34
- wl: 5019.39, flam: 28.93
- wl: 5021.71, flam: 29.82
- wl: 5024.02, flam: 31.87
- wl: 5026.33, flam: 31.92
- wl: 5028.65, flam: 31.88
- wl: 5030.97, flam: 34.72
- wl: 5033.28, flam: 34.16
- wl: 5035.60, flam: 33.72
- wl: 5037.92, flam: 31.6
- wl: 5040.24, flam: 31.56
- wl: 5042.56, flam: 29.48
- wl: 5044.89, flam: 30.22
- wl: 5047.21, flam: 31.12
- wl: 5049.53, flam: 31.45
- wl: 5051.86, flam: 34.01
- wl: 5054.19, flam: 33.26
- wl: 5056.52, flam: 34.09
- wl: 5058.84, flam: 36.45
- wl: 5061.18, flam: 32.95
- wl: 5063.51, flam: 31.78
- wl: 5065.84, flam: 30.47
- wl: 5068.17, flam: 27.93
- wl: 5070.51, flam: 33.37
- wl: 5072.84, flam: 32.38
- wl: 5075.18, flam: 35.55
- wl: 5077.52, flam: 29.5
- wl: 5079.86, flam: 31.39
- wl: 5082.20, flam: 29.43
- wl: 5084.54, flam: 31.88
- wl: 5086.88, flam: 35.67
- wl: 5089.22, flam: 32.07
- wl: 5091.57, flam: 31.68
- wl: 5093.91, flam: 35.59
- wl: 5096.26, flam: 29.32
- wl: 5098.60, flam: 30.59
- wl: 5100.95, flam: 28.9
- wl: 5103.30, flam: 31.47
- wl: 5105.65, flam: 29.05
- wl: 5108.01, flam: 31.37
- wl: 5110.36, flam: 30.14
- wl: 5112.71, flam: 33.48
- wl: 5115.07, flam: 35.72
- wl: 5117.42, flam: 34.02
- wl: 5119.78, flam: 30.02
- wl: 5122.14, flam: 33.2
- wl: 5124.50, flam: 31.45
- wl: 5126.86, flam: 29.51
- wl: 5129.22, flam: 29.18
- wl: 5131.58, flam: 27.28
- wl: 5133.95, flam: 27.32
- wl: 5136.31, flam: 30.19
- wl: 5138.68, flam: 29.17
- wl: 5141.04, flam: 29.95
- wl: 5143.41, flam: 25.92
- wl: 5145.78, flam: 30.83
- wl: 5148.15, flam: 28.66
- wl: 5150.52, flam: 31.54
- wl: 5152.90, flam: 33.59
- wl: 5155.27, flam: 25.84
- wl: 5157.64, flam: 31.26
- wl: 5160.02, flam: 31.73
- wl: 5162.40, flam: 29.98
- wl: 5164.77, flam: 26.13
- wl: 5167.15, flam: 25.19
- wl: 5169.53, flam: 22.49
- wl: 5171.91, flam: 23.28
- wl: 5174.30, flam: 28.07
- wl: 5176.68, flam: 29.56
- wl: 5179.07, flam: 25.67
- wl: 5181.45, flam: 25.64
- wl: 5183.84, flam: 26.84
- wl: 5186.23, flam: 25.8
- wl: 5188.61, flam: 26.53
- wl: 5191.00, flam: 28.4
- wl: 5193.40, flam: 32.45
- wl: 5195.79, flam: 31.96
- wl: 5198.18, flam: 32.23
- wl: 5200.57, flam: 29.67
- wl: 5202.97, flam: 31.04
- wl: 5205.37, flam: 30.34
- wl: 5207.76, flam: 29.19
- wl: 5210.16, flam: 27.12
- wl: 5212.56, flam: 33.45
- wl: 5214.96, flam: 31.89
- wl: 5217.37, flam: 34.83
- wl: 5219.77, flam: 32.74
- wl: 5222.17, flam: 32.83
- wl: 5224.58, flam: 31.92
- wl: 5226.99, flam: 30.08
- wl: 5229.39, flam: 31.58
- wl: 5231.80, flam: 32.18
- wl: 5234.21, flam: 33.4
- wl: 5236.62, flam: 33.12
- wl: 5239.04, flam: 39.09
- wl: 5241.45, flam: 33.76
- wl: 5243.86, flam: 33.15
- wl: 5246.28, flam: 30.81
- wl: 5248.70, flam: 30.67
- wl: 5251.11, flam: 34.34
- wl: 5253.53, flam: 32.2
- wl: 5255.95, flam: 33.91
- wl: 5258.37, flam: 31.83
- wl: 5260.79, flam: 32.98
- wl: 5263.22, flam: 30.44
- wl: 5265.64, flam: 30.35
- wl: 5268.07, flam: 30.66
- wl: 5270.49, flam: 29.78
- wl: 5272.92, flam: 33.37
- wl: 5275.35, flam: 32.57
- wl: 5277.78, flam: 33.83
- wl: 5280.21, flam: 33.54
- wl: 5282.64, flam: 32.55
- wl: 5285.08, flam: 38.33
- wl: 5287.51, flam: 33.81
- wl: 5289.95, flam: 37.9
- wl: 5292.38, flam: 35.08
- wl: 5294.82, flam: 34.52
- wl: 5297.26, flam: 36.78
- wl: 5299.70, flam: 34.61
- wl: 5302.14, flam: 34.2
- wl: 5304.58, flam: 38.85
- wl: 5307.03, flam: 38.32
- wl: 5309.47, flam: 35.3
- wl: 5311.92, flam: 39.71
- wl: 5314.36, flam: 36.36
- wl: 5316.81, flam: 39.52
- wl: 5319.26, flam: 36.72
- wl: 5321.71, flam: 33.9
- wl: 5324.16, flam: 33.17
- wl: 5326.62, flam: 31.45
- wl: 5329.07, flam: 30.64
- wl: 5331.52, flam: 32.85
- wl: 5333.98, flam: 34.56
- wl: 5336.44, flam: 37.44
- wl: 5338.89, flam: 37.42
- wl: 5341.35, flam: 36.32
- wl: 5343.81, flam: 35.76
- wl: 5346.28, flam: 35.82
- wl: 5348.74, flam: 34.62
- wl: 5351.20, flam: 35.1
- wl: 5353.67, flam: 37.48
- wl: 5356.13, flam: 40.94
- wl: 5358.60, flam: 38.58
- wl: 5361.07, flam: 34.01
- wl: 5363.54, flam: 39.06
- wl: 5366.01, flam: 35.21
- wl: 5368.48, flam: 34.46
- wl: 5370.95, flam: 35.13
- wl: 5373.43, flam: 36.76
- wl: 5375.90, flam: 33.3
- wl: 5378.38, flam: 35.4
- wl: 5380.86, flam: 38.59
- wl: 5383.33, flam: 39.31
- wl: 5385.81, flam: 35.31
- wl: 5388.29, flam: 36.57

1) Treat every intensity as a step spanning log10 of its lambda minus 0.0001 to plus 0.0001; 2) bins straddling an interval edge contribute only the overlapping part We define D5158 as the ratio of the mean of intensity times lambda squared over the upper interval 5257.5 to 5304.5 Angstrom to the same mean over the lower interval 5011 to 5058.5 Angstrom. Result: 1.17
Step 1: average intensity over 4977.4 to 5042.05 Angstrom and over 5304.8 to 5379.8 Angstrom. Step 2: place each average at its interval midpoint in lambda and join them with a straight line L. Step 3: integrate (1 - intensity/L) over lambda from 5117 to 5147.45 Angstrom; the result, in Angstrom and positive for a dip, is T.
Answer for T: 3.2 Angstrom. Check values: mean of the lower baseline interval 31.6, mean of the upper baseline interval 35.9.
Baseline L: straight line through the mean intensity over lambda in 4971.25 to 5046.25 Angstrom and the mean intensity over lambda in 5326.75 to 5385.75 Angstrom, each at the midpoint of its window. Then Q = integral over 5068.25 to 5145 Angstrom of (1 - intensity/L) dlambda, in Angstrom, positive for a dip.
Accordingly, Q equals 4.0 Angstrom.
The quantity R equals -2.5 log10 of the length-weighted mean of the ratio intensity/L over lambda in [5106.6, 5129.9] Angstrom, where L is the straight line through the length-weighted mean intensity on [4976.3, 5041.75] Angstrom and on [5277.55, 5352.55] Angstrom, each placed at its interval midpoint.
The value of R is 0.039 mag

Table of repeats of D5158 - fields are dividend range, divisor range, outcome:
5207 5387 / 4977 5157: 1.20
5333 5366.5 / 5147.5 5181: 1.40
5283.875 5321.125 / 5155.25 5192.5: 1.42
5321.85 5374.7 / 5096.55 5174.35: 1.30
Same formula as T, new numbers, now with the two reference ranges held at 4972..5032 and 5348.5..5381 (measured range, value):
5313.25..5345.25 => 0.7 Angstrom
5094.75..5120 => 1.1 Angstrom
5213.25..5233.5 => 1.2 Angstrom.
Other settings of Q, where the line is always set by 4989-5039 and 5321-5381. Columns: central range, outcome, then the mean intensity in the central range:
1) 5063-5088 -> 0.5 Angstrom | 31.8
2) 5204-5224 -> 1.4 Angstrom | 31.6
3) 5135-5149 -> 1.7 Angstrom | 29.1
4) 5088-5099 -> 0.2 Angstrom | 32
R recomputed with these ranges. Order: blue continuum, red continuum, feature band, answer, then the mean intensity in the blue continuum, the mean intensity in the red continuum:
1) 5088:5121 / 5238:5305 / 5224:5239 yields 0.02 mag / 31.7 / 33.6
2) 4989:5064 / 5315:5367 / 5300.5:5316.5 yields -0.06 mag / 31.9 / 35.7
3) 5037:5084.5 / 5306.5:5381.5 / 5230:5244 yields 0.01 mag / 31.9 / 35.9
